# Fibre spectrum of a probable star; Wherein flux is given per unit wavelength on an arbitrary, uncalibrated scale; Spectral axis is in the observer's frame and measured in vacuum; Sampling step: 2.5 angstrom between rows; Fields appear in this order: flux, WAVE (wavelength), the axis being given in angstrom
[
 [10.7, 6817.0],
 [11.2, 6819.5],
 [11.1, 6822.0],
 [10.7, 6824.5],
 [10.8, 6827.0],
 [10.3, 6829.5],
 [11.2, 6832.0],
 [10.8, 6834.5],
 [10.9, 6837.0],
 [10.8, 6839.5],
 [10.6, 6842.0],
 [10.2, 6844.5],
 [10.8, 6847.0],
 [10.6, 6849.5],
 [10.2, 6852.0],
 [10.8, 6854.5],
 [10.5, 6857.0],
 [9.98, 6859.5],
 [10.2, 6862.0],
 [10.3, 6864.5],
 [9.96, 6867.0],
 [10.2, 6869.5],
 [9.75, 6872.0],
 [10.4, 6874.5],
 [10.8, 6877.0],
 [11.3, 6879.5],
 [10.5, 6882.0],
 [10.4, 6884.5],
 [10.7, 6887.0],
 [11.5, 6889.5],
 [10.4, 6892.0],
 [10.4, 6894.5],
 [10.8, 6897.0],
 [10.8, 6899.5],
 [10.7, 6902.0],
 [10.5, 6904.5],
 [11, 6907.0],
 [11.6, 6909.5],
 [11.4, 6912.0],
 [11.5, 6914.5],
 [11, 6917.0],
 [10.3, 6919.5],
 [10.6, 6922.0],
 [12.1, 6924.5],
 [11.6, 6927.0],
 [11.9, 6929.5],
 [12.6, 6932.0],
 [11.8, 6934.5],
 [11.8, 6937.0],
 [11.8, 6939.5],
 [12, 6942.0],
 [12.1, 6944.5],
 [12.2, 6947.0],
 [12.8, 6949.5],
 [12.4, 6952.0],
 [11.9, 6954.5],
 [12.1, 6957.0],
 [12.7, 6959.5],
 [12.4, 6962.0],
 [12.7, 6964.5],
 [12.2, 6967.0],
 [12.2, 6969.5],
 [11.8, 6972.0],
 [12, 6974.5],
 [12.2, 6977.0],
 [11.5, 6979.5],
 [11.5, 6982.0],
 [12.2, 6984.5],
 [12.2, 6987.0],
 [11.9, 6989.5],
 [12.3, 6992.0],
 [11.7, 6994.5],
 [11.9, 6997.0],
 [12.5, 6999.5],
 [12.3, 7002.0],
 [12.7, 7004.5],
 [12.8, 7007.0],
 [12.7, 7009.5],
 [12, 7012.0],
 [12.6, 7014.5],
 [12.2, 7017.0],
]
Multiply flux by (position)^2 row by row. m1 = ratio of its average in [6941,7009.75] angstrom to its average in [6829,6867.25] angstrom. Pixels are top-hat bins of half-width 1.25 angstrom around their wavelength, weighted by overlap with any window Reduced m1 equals 1.2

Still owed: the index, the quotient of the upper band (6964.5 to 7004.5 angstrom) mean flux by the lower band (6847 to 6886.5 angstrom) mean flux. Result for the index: 1.16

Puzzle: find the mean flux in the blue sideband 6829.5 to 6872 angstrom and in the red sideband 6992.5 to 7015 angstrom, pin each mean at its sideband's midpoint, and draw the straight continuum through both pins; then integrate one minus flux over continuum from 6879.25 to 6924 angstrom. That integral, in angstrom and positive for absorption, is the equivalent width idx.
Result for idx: 0.9 angstrom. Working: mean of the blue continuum 10.5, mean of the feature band 10.9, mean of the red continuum 12.3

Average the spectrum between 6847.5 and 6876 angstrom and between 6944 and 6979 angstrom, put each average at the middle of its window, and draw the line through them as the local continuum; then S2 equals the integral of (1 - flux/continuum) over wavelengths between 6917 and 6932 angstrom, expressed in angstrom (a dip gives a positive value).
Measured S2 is 0.18 angstrom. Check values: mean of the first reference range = 10.3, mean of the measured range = 11.4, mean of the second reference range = 12.3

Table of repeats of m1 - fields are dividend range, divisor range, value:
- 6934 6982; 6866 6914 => 1.15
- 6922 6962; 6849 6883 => 1.19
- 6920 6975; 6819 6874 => 1.18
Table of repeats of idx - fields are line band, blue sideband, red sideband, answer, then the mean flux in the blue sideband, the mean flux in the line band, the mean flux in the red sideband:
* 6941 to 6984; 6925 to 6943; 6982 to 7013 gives -0.3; 11.9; 12.2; 12.2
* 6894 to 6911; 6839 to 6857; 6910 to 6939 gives 0.6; 10.6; 10.9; 11.5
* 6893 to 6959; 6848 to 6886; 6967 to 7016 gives -1.7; 10.4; 11.5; 12.2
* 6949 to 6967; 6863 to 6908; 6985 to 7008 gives -1.1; 10.6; 12.4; 12.2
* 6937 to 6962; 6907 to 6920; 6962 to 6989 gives -1.1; 11.2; 12.2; 12.1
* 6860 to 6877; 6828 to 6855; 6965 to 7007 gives 1.2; 10.7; 10.2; 12.1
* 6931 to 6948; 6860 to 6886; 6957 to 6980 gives -0.6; 10.4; 12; 12.2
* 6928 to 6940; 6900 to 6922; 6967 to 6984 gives -0.7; 11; 12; 11.9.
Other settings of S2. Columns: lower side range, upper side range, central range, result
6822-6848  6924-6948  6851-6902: 3.37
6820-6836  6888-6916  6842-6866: 1.05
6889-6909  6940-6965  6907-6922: 0.14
